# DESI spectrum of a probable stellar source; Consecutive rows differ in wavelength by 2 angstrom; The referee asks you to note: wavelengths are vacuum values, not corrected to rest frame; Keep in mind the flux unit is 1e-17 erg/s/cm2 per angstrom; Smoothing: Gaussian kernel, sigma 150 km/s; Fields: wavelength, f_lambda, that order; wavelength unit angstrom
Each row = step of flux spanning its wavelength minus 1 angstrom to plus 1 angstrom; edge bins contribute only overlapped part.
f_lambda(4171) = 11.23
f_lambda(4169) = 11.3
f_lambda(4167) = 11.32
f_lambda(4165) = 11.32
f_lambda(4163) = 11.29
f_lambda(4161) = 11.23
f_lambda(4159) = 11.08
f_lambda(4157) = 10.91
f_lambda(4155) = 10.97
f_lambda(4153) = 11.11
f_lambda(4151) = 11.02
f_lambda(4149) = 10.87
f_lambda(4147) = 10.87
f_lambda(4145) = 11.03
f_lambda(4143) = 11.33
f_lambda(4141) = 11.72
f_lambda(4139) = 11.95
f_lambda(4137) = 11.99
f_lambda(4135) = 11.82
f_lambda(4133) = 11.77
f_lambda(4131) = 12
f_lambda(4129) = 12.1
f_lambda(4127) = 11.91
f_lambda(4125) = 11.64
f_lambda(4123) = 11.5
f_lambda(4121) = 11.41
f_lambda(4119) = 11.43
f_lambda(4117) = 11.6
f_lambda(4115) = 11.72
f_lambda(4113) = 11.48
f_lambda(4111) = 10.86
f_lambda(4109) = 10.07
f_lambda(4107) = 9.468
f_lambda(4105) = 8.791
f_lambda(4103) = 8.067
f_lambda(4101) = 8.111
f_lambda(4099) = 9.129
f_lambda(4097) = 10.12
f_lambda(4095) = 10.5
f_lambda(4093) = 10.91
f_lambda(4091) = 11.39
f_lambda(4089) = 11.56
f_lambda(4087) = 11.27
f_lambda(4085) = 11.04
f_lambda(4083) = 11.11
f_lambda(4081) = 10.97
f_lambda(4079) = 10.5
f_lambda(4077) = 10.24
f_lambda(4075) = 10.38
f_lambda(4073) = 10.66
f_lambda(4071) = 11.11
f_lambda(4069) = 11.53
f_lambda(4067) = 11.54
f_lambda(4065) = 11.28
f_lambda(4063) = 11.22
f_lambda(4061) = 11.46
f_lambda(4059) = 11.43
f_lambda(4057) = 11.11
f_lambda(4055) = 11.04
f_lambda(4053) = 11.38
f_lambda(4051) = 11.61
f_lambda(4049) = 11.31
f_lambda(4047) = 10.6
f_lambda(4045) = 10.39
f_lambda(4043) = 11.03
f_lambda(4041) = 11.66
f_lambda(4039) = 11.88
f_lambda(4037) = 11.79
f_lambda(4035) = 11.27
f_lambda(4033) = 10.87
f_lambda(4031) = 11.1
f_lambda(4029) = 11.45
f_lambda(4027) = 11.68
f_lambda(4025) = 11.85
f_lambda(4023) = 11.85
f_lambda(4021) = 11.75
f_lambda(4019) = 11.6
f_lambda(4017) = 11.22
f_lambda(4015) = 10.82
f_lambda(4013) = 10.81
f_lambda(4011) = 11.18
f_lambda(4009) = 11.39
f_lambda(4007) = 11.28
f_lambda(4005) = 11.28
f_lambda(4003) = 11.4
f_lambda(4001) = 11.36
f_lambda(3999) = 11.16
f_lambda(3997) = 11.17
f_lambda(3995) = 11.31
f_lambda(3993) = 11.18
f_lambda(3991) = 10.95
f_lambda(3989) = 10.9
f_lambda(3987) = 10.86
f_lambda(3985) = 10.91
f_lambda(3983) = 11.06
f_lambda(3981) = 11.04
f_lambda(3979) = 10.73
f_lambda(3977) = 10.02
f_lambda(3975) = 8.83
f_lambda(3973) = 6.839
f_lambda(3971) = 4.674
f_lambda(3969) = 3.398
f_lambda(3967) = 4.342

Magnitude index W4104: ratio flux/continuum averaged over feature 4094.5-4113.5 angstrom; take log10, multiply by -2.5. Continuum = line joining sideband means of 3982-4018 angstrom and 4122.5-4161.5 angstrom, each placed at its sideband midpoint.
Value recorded 0.18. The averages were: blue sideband 11.1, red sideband 11.4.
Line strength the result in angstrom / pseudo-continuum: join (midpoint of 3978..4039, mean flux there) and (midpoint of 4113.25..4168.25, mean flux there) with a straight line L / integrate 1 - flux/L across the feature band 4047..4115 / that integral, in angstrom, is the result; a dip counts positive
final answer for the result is 3.9 angstrom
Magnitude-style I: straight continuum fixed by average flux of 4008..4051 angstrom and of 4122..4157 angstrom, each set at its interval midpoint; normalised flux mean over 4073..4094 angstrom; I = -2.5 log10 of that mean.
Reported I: 0.05 mag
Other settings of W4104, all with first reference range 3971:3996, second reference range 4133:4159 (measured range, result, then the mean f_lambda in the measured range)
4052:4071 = -0.06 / 11.3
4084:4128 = 0.04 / 10.6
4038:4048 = -0.05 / 11.1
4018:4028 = -0.13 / 11.7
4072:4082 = 0.03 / 10.6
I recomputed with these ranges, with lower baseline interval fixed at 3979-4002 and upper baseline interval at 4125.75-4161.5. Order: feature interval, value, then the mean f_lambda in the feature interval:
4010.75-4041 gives -0.03 mag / 11.4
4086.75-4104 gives 0.13 mag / 10.1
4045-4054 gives 0.01 mag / 11.1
